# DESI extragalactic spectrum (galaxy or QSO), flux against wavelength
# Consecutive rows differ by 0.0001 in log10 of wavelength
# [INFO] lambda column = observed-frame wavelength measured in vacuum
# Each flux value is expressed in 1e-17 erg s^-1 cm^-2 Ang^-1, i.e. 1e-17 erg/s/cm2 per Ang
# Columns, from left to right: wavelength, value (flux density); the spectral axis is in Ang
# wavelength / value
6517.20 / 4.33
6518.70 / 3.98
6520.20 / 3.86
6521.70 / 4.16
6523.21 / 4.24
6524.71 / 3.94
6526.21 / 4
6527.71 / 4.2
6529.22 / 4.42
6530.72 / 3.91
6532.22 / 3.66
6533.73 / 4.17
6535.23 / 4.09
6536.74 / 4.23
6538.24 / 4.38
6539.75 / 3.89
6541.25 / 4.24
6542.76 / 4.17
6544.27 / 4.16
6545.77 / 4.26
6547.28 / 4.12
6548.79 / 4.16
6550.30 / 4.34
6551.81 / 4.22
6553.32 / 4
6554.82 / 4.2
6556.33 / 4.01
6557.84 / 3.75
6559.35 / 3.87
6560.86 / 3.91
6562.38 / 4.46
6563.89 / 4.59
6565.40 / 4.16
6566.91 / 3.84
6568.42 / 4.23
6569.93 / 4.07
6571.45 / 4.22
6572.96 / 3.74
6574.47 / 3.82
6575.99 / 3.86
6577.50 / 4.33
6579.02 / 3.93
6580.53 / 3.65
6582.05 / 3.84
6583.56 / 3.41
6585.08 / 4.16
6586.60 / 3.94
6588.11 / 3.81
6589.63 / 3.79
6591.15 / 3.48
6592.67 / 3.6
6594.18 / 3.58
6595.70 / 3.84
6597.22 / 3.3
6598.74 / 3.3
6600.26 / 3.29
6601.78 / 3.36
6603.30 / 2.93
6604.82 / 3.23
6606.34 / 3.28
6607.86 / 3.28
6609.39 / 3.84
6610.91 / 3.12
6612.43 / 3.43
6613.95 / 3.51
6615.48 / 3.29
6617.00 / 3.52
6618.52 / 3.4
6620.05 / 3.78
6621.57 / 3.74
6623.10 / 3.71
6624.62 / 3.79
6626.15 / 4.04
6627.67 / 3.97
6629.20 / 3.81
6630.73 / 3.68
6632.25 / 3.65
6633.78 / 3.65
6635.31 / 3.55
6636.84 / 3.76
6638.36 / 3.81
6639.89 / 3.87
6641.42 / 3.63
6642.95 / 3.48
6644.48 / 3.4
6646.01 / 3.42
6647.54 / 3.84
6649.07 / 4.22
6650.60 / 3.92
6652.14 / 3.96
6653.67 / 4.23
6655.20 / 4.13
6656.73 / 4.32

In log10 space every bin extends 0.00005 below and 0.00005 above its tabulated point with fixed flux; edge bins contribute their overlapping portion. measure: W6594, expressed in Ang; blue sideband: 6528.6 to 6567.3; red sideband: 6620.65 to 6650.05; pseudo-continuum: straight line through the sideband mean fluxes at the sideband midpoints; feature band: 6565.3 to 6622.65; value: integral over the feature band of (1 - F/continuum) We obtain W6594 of 4.0 Ang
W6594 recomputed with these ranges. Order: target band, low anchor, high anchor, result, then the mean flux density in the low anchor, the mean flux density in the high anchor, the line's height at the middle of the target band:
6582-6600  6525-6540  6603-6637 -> 0.44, 4.1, 3.57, 3.74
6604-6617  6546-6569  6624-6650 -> 1.64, 4.13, 3.74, 3.87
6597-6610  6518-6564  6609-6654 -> 1.75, 4.11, 3.69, 3.82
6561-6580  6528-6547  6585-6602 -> -1.33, 4.13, 3.61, 3.82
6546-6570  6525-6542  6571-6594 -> -0.96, 4.11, 3.83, 3.97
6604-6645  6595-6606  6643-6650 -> -0.97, 3.32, 3.7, 3.52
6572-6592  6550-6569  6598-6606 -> -1.03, 4.12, 3.23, 3.64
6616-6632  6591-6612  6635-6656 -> -0.58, 3.39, 3.81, 3.6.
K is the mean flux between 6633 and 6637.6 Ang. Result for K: 3.65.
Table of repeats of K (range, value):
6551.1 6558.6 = 4.04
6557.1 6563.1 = 3.99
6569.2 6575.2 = 3.96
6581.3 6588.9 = 3.83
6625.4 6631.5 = 3.88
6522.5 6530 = 4.16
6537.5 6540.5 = 4.13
